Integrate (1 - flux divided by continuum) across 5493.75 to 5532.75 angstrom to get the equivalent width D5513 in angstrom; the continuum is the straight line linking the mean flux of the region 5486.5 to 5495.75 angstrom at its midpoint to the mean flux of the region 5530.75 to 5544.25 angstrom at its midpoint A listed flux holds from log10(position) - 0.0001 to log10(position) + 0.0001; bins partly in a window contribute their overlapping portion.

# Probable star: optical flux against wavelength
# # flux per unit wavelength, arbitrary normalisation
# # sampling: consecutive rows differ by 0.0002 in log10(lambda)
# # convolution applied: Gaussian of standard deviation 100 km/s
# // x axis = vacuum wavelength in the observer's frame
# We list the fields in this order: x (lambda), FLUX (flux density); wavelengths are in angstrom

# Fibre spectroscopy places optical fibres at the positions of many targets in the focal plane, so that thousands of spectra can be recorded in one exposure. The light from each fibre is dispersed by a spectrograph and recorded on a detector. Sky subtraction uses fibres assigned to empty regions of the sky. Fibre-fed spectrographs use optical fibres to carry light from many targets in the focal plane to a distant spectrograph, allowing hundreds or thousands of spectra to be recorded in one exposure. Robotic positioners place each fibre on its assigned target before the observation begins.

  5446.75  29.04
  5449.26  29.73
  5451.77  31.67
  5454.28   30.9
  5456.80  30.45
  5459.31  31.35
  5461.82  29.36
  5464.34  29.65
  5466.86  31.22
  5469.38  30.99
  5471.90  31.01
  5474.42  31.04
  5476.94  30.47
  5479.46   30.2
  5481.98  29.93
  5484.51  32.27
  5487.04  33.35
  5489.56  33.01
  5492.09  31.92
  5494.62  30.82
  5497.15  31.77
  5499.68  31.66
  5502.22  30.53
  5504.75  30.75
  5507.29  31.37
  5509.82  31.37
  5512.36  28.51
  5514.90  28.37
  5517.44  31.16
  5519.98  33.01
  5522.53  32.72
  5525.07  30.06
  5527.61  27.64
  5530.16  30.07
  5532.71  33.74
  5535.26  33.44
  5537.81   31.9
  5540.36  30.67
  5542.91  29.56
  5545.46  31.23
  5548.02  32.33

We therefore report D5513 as 1.5 angstrom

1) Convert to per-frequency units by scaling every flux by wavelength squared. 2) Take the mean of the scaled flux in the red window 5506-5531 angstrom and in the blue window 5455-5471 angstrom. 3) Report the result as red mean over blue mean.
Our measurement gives 1.0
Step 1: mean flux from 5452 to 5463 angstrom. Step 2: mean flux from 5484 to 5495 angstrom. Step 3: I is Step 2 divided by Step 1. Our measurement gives 1.1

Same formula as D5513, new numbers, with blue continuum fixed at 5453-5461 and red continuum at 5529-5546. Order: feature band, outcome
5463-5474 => 0.1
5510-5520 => 0.4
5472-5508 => -0.3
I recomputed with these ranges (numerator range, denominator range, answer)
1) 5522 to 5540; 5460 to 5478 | 1.02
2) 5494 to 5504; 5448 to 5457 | 1.02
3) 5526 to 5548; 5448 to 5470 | 1.02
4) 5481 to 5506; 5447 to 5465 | 1.04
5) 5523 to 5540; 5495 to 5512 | 1.00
